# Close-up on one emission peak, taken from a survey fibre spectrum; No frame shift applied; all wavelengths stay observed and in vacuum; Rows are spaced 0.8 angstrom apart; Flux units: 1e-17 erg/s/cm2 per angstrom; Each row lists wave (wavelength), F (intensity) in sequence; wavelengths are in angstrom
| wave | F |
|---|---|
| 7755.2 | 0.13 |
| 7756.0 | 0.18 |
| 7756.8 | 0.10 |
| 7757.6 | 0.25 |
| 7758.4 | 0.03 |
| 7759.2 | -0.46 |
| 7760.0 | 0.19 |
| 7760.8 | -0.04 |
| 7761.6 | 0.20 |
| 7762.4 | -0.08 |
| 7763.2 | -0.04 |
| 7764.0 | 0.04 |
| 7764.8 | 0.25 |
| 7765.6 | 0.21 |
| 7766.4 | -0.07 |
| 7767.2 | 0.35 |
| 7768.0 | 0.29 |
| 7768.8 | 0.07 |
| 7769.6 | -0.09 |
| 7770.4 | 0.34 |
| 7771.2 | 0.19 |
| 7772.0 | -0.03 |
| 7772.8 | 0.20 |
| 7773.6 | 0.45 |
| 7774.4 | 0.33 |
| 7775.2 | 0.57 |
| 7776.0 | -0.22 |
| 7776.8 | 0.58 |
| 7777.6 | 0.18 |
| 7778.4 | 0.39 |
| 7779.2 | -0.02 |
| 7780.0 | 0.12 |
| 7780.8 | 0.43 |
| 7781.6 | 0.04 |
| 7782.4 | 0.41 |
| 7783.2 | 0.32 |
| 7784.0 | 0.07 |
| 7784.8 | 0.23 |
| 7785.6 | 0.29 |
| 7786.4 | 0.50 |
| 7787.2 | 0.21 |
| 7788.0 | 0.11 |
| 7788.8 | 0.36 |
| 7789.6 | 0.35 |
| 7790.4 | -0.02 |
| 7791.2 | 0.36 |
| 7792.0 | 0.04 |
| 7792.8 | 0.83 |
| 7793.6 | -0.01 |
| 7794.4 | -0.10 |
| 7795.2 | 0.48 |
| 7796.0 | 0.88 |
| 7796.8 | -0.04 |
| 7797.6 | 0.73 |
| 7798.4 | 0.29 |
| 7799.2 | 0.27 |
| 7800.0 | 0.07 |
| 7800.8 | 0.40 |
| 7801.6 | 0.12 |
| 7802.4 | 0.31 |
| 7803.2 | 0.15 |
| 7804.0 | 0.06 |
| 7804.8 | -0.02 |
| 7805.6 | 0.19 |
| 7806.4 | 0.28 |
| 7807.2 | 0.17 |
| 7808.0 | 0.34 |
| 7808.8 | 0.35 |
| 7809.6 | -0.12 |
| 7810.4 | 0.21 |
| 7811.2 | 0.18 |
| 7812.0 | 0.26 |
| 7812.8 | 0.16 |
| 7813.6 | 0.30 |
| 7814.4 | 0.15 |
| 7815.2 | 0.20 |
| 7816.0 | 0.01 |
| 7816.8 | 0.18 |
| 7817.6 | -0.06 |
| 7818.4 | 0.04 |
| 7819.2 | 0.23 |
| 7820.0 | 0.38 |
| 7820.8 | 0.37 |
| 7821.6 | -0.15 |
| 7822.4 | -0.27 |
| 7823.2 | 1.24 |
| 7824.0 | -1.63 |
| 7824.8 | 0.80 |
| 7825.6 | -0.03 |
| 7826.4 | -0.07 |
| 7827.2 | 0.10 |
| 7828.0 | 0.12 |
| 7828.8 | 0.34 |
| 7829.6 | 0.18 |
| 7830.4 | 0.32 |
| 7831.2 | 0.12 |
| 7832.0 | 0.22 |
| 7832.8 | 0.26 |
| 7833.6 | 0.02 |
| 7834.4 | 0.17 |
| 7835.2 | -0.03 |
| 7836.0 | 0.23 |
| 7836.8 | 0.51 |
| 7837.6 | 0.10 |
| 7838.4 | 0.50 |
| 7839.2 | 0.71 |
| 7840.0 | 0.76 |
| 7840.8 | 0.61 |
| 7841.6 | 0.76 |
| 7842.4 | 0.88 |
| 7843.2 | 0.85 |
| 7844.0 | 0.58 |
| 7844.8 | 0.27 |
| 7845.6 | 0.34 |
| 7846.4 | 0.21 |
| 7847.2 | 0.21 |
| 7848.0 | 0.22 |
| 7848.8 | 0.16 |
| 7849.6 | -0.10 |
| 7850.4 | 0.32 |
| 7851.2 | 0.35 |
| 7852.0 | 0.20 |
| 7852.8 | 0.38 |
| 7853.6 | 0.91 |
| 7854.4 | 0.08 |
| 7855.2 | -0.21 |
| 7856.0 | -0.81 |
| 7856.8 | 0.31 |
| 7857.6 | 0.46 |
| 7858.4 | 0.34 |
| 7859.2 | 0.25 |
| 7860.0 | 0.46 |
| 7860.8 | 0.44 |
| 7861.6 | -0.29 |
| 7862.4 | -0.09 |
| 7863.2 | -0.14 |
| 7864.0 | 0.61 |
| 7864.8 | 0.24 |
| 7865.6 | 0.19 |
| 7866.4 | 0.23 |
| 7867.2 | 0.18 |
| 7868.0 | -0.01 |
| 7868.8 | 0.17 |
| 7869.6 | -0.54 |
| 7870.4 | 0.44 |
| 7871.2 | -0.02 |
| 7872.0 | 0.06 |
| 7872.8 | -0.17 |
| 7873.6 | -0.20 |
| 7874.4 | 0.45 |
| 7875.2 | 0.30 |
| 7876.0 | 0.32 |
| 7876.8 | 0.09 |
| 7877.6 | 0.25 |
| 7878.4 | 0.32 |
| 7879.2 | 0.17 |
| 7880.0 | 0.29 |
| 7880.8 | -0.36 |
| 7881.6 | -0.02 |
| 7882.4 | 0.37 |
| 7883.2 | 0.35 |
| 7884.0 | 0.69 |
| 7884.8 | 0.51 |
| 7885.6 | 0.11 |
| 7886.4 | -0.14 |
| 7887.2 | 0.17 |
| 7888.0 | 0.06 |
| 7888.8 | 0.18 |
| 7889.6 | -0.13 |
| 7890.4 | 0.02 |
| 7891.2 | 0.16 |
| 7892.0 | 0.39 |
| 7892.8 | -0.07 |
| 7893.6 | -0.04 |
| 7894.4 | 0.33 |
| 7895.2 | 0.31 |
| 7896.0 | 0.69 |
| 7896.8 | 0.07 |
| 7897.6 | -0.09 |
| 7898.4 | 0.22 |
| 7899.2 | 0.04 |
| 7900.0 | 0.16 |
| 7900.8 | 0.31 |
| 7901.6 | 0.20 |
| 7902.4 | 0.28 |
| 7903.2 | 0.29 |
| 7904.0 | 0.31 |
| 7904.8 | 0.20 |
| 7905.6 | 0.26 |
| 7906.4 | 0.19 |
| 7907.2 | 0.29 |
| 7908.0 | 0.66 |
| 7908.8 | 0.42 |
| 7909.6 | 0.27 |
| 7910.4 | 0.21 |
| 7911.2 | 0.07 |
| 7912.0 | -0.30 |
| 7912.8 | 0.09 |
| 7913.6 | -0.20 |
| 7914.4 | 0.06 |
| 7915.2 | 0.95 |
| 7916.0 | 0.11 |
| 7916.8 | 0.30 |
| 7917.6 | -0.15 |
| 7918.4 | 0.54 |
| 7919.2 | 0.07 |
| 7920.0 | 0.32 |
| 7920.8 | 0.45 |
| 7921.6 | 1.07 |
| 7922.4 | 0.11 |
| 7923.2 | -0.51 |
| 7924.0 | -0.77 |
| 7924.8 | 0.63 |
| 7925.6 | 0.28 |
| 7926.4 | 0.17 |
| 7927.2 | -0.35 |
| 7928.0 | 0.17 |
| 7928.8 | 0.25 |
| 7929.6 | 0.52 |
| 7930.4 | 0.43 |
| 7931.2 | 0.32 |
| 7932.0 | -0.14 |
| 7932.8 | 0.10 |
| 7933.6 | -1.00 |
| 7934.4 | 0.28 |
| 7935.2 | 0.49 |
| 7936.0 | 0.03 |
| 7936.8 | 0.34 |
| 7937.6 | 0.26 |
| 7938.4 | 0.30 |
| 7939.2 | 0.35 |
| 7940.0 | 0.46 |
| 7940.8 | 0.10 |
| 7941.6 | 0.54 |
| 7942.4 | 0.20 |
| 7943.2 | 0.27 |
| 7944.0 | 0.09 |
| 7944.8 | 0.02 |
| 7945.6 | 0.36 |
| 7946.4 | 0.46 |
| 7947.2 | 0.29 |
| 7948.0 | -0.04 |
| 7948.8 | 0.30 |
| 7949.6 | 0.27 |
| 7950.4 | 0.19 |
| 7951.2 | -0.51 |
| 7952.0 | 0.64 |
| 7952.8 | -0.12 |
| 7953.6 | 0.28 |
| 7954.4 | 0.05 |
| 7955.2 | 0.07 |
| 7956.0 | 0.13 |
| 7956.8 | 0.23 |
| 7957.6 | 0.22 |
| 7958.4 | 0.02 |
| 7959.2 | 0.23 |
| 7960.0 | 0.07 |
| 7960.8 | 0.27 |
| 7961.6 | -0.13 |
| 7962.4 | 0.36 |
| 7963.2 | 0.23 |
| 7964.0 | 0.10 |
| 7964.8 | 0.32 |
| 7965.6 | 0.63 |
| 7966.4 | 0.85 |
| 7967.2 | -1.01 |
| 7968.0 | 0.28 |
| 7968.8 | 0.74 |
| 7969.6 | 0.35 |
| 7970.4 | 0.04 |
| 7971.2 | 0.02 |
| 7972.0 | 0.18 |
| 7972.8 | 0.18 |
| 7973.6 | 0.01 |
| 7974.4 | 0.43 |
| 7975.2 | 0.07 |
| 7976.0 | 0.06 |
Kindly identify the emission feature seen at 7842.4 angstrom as H-gamma 4340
